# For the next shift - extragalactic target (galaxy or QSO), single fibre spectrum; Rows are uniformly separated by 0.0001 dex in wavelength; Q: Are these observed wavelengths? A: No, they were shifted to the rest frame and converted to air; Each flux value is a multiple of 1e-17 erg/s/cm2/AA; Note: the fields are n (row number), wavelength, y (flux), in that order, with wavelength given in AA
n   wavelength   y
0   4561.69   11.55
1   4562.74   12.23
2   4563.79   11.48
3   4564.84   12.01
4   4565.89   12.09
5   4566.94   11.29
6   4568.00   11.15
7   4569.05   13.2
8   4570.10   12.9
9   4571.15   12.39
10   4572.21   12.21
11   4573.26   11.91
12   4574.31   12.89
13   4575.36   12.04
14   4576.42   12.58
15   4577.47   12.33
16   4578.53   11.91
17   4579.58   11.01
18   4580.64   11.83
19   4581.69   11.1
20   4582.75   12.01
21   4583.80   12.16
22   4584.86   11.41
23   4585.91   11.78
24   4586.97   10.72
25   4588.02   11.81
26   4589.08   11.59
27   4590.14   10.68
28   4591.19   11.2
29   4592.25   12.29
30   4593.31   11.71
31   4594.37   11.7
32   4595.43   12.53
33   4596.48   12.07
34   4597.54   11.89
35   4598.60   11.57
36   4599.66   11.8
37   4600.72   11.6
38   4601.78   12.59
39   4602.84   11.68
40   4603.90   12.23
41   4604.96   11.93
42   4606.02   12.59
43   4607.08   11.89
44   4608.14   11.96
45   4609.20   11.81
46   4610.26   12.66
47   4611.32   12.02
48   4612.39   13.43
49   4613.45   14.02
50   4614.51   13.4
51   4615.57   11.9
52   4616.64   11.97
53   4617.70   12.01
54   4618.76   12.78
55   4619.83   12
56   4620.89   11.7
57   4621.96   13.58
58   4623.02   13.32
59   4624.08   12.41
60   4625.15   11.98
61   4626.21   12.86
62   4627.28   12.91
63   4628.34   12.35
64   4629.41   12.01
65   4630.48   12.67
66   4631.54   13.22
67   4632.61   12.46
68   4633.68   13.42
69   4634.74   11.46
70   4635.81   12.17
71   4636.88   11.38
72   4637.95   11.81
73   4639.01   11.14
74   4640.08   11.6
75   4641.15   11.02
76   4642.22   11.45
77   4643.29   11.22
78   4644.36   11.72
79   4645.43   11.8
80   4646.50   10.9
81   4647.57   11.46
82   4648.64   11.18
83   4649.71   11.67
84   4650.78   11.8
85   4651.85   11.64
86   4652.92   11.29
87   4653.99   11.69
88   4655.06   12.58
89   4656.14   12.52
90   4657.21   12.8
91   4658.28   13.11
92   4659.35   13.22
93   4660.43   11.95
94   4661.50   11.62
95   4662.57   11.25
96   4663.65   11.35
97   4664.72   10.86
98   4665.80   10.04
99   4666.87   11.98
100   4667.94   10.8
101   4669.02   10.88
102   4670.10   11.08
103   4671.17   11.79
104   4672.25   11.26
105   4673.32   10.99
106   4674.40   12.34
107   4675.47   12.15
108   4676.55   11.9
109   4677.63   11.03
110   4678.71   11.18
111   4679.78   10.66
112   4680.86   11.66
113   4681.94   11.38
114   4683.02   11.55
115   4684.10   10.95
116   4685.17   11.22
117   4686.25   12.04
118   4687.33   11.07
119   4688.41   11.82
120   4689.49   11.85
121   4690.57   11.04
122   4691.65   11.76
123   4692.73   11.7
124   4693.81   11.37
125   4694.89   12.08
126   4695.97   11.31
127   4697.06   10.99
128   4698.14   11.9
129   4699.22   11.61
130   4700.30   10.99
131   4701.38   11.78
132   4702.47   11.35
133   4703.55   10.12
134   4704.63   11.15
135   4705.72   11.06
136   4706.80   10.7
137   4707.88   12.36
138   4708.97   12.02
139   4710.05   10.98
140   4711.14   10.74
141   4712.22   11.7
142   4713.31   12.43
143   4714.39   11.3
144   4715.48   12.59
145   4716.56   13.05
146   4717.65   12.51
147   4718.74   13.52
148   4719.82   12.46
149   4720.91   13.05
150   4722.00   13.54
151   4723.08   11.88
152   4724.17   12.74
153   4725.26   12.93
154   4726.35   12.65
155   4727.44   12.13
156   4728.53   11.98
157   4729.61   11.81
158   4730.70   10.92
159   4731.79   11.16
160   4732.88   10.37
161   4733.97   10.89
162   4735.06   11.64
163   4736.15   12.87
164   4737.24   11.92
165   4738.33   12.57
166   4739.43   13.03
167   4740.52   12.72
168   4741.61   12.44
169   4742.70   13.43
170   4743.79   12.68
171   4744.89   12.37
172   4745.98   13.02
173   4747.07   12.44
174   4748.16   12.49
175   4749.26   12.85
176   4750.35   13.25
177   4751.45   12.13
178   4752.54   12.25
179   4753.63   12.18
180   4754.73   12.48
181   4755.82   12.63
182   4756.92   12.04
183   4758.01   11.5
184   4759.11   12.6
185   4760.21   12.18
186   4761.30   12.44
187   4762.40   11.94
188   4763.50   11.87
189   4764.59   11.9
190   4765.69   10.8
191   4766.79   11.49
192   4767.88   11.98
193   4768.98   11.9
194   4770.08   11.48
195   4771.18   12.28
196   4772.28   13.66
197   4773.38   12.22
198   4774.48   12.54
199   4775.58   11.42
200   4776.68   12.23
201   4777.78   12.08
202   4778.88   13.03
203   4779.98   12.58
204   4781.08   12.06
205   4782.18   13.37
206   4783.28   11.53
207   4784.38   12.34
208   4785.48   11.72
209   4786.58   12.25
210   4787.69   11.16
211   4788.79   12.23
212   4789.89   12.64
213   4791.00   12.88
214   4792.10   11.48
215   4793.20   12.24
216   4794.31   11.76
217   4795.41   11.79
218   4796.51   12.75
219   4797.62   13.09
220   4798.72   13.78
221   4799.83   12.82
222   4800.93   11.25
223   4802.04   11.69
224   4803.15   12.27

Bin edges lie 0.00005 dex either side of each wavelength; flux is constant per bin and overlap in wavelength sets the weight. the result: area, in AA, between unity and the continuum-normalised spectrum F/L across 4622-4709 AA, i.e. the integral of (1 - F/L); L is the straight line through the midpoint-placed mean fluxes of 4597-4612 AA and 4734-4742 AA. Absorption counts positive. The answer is 3.4 AA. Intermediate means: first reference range 12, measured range 11.7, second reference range 12.3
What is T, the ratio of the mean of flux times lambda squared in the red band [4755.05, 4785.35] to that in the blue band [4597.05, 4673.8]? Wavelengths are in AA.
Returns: 1.07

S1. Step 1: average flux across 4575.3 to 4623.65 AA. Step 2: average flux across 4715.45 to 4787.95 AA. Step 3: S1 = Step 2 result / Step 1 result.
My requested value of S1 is 1.0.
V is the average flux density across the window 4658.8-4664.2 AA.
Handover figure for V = 11.9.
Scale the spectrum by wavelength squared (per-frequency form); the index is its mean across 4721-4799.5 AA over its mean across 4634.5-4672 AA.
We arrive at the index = 1.1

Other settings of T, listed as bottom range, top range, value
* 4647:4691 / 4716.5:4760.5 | 1.10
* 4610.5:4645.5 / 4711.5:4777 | 1.05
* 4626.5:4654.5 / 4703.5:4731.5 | 1.05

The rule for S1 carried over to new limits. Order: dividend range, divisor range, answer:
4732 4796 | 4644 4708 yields 1.06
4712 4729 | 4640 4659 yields 1.07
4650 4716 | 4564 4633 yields 0.95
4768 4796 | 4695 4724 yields 1.03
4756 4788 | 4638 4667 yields 1.04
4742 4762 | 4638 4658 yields 1.07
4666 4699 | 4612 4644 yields 0.93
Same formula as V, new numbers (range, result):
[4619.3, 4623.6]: 12.7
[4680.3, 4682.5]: 11.5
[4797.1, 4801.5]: 12.7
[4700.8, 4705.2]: 11.1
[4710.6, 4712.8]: 11.2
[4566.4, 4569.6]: 11.9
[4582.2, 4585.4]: 11.9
